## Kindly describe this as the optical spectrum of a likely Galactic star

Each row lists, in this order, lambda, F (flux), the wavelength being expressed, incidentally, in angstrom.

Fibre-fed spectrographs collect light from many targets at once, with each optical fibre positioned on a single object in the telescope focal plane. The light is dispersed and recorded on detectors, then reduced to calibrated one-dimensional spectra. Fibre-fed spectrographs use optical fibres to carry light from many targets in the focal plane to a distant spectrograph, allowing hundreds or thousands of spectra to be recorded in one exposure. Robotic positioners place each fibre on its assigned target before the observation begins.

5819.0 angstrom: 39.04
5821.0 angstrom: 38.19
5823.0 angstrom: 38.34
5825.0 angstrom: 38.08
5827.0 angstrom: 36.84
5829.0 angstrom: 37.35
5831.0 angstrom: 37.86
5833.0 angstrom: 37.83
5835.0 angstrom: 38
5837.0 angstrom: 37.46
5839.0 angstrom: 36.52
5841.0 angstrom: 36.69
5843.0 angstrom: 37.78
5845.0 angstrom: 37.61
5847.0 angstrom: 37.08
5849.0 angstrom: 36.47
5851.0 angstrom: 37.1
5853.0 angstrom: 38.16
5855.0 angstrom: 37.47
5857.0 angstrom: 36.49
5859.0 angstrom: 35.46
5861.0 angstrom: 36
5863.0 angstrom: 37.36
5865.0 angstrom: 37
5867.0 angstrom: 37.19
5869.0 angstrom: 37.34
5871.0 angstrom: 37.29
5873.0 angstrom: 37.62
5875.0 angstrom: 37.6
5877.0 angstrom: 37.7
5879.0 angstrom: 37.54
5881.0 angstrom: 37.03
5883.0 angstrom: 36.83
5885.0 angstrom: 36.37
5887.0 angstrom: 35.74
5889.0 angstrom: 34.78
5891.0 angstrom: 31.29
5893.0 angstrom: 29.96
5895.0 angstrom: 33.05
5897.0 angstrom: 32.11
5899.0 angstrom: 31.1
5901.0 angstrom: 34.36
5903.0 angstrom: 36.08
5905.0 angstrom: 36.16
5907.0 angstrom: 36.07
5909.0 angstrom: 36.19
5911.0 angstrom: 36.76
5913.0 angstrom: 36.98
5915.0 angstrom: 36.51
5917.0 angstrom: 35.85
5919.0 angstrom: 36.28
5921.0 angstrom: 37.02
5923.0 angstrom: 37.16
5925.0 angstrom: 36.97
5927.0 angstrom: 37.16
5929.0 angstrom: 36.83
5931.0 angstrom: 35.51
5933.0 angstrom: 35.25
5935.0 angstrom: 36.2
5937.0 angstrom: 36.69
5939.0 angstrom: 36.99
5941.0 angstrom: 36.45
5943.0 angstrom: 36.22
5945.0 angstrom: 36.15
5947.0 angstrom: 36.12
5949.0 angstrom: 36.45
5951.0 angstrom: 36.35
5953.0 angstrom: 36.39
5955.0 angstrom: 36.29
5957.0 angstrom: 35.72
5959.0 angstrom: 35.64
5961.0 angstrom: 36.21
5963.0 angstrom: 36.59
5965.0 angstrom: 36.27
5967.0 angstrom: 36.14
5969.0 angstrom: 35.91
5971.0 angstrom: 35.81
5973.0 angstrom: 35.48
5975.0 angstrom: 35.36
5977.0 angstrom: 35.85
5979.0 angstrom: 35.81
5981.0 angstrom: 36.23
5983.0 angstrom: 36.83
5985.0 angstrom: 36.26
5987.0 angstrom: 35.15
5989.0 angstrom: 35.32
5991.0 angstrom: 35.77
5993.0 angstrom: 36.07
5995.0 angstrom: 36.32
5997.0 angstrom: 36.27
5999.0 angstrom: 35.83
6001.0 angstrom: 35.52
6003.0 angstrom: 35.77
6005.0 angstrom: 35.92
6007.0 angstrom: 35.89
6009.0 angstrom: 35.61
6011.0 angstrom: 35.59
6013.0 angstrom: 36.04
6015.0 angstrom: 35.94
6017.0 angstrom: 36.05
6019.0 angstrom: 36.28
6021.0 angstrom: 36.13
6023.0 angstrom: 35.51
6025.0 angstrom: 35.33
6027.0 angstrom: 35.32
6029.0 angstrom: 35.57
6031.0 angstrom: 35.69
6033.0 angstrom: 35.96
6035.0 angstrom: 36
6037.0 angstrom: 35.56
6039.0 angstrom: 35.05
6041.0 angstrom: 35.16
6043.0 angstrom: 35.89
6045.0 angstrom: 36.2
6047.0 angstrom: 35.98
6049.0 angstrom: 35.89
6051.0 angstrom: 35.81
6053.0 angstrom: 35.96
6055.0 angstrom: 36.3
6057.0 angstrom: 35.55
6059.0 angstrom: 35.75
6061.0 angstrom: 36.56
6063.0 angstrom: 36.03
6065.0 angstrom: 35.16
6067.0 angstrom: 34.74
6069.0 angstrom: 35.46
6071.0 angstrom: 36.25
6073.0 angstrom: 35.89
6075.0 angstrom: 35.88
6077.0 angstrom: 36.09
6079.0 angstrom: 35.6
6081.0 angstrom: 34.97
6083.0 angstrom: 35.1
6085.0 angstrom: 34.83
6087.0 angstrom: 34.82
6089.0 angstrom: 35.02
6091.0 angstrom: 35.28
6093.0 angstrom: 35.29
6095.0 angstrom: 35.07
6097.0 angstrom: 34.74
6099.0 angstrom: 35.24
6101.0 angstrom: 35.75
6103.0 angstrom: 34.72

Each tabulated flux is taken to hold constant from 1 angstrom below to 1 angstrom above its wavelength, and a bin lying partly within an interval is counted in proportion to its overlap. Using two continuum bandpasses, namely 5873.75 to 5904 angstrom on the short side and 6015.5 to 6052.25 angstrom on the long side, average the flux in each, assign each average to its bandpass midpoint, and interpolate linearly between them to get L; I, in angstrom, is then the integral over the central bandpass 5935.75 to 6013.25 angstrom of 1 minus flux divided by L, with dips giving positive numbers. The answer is -1.5 angstrom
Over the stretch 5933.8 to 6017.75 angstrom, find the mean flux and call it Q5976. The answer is 36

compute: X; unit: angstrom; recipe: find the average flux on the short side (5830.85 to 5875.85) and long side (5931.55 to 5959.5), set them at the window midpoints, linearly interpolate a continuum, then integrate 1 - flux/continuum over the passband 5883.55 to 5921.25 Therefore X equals 1.9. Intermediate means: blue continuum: 37.2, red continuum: 36.2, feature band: 34.9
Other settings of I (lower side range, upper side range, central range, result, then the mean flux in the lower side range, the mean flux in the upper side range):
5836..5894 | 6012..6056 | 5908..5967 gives -0.3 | 36.5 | 35.8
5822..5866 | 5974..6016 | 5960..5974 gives 0.0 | 37.2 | 35.9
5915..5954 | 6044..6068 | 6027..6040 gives 0.1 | 36.4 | 35.8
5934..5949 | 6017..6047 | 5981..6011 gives 0.1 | 36.4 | 35.7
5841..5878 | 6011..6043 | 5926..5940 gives 0.1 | 37.1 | 35.7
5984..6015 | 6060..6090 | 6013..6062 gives -0.2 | 35.8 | 35.5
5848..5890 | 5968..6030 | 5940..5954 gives 0.0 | 36.9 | 35.8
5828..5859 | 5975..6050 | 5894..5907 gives 1.0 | 37.3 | 35.8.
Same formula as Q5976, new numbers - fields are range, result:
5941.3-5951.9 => 36.3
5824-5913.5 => 36.3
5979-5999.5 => 36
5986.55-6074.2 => 35.8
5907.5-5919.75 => 36.4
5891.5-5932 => 35.4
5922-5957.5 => 36.4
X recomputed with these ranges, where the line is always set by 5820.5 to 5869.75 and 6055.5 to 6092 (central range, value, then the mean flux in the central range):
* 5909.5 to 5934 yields 0.10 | 36.5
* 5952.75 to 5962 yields 0.10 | 36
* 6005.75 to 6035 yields 0.11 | 35.8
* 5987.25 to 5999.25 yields 0.08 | 35.9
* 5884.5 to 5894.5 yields 0.94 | 33.5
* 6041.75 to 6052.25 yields -0.06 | 35.9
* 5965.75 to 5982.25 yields 0.19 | 35.8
